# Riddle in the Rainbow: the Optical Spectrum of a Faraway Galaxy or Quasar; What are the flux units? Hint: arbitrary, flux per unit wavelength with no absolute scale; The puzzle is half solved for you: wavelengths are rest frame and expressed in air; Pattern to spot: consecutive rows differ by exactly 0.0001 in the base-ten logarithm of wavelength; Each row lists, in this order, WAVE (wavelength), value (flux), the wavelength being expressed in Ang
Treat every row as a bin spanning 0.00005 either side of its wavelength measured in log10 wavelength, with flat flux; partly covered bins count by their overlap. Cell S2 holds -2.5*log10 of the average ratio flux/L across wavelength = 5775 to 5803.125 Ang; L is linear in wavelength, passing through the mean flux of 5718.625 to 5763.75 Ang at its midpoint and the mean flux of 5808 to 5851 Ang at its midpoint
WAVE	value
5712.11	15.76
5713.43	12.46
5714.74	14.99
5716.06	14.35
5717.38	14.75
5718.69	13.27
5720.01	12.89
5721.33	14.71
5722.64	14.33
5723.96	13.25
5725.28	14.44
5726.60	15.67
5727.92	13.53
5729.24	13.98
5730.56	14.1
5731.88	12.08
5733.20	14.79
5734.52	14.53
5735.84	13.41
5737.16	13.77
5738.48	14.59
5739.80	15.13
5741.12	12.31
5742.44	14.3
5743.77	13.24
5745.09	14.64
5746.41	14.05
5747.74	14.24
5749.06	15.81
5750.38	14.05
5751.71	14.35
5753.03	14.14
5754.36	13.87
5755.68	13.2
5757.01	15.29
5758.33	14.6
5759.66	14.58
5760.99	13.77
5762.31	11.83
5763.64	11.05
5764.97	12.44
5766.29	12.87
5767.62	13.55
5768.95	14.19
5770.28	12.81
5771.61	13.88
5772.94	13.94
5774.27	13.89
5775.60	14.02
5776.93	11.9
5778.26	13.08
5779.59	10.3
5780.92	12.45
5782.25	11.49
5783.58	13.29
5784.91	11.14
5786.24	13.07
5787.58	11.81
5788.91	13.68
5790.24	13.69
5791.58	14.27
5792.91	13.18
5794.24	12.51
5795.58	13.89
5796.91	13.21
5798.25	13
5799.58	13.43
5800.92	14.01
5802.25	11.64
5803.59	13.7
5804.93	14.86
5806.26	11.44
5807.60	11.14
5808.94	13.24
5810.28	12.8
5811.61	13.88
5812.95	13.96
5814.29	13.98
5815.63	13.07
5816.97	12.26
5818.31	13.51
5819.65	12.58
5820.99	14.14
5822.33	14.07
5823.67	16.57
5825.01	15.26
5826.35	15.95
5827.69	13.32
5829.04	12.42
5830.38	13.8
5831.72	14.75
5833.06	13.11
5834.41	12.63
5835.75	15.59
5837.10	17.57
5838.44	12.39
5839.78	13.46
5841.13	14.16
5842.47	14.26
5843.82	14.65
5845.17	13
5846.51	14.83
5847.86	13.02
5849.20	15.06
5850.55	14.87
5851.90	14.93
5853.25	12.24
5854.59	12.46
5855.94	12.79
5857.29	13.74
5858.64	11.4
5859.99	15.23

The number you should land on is 0.09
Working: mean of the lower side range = 14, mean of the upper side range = 14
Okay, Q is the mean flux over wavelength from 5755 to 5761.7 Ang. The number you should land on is 14.3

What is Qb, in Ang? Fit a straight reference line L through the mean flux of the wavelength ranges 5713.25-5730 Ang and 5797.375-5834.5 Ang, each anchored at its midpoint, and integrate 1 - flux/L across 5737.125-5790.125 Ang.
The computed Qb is 1.7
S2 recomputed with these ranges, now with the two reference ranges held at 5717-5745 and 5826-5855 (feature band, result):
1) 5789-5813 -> 0.06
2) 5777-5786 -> 0.16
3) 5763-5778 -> 0.07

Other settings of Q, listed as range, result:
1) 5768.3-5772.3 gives 13.6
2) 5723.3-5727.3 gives 14.4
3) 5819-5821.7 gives 13.4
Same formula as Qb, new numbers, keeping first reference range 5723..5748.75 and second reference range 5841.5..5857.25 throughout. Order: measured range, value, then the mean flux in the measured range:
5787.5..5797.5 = 0.4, 13.4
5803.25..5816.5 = 0.7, 13.2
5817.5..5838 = -0.7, 14.3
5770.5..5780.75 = 0.7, 13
